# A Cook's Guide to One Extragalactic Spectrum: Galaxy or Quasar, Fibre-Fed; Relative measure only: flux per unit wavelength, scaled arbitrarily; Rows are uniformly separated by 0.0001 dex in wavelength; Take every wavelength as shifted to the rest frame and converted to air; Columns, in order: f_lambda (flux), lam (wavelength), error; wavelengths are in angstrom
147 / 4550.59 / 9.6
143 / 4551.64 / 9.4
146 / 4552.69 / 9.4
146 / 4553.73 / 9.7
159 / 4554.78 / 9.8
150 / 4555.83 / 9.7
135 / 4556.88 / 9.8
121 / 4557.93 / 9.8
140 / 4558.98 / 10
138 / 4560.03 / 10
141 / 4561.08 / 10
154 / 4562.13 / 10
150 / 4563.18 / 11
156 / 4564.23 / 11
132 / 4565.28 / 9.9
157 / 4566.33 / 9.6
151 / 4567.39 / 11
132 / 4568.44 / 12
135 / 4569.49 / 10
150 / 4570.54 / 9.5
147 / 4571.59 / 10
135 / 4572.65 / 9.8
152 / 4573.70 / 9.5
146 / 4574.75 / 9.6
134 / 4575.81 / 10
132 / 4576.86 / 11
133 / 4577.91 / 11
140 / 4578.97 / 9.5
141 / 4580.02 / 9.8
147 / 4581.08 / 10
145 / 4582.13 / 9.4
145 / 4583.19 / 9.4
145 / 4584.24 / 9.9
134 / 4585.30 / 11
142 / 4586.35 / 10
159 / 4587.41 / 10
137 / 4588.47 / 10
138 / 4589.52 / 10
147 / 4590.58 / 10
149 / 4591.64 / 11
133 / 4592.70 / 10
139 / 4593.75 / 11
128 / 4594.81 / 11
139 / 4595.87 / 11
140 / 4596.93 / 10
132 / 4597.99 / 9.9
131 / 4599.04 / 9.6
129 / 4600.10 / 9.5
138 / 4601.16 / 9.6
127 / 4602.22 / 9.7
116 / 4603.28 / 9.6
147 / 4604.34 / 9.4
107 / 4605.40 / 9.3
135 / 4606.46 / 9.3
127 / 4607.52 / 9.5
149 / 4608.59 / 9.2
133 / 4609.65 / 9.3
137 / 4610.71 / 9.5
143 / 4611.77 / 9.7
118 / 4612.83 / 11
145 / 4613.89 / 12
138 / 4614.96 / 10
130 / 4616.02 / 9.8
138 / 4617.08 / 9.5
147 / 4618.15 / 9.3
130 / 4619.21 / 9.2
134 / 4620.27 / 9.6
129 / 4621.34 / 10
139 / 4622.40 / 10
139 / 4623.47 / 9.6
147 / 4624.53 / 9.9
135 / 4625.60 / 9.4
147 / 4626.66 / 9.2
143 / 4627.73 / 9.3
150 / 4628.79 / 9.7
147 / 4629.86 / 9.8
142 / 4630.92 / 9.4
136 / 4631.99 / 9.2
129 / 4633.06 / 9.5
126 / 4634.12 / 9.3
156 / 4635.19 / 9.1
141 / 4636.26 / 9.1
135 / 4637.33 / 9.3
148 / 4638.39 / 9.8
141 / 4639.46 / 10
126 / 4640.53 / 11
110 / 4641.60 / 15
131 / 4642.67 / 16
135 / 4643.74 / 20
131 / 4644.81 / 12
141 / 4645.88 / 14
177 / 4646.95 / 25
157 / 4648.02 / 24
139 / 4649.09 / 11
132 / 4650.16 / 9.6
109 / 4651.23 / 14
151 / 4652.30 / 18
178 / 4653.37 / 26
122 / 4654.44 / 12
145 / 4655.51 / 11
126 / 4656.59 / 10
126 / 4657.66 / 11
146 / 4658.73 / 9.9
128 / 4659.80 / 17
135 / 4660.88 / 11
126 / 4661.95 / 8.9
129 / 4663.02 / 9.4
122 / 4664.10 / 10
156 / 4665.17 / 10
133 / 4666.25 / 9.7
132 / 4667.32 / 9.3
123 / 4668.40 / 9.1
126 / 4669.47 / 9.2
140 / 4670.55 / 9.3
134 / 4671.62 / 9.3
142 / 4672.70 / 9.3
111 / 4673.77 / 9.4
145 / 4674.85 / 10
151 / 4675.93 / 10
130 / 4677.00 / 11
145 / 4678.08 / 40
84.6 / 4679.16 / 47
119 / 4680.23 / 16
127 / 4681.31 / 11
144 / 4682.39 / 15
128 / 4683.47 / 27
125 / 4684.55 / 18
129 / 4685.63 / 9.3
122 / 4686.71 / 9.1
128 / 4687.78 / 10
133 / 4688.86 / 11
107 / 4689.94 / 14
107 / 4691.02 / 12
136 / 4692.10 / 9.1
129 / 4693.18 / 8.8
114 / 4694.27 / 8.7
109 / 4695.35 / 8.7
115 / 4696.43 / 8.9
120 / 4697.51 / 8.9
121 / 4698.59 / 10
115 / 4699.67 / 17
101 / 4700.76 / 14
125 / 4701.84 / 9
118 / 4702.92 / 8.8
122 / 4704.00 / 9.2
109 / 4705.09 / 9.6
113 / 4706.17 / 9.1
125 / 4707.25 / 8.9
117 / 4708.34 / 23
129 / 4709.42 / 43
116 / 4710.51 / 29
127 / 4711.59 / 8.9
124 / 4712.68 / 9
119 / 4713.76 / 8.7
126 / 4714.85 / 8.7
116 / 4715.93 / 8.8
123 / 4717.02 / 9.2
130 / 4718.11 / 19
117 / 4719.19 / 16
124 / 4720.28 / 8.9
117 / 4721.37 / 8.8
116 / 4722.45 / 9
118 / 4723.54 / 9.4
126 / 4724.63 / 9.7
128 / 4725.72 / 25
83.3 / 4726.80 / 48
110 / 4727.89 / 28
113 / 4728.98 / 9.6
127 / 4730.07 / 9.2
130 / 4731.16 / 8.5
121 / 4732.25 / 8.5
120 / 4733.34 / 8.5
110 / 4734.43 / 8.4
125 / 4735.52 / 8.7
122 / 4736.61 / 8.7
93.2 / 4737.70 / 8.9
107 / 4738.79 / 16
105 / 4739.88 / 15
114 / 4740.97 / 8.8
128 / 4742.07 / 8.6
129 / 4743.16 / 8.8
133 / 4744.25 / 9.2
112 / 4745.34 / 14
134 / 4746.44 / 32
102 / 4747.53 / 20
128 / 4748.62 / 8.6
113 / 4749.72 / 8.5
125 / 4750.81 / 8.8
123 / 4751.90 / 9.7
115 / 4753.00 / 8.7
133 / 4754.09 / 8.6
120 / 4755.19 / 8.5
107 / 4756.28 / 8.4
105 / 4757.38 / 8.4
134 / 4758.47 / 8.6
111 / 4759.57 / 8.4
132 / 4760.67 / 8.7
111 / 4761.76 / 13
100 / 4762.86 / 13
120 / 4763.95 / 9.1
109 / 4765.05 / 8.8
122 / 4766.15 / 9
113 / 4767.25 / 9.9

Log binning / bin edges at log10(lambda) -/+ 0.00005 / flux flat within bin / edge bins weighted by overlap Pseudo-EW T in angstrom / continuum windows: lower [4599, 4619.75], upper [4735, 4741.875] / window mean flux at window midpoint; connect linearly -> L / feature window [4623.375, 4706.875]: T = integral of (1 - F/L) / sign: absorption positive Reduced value -4.9 angstrom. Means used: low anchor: 133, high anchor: 112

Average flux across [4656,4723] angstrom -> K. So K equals 125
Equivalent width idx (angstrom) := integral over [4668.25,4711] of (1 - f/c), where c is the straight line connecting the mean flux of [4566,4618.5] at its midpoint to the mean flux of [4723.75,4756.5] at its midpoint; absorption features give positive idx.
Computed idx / 0.55 angstrom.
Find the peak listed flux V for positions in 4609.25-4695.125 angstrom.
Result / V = 178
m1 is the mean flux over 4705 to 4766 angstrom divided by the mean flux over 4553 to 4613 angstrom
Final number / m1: 0.85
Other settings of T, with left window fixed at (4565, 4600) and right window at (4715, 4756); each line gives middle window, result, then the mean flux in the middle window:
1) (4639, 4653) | -0.6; 137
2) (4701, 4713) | 0.3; 120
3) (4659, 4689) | -0.7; 130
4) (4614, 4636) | -0.8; 139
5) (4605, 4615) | 0.3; 133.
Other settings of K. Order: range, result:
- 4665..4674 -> 133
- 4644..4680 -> 135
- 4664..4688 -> 131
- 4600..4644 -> 136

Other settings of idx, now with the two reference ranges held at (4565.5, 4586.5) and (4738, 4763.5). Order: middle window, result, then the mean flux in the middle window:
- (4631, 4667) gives -1.4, 137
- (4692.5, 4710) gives 1.0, 118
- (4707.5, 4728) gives 0.5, 120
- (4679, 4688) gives 0.2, 124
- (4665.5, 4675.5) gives -0.3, 132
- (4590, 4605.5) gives 0.5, 134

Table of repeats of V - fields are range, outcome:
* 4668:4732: 151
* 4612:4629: 150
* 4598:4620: 149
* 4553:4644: 159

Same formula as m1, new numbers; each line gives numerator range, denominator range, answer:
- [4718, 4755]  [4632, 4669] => 0.87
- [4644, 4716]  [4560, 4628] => 0.92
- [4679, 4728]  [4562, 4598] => 0.84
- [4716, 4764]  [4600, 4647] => 0.87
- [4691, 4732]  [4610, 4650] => 0.86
